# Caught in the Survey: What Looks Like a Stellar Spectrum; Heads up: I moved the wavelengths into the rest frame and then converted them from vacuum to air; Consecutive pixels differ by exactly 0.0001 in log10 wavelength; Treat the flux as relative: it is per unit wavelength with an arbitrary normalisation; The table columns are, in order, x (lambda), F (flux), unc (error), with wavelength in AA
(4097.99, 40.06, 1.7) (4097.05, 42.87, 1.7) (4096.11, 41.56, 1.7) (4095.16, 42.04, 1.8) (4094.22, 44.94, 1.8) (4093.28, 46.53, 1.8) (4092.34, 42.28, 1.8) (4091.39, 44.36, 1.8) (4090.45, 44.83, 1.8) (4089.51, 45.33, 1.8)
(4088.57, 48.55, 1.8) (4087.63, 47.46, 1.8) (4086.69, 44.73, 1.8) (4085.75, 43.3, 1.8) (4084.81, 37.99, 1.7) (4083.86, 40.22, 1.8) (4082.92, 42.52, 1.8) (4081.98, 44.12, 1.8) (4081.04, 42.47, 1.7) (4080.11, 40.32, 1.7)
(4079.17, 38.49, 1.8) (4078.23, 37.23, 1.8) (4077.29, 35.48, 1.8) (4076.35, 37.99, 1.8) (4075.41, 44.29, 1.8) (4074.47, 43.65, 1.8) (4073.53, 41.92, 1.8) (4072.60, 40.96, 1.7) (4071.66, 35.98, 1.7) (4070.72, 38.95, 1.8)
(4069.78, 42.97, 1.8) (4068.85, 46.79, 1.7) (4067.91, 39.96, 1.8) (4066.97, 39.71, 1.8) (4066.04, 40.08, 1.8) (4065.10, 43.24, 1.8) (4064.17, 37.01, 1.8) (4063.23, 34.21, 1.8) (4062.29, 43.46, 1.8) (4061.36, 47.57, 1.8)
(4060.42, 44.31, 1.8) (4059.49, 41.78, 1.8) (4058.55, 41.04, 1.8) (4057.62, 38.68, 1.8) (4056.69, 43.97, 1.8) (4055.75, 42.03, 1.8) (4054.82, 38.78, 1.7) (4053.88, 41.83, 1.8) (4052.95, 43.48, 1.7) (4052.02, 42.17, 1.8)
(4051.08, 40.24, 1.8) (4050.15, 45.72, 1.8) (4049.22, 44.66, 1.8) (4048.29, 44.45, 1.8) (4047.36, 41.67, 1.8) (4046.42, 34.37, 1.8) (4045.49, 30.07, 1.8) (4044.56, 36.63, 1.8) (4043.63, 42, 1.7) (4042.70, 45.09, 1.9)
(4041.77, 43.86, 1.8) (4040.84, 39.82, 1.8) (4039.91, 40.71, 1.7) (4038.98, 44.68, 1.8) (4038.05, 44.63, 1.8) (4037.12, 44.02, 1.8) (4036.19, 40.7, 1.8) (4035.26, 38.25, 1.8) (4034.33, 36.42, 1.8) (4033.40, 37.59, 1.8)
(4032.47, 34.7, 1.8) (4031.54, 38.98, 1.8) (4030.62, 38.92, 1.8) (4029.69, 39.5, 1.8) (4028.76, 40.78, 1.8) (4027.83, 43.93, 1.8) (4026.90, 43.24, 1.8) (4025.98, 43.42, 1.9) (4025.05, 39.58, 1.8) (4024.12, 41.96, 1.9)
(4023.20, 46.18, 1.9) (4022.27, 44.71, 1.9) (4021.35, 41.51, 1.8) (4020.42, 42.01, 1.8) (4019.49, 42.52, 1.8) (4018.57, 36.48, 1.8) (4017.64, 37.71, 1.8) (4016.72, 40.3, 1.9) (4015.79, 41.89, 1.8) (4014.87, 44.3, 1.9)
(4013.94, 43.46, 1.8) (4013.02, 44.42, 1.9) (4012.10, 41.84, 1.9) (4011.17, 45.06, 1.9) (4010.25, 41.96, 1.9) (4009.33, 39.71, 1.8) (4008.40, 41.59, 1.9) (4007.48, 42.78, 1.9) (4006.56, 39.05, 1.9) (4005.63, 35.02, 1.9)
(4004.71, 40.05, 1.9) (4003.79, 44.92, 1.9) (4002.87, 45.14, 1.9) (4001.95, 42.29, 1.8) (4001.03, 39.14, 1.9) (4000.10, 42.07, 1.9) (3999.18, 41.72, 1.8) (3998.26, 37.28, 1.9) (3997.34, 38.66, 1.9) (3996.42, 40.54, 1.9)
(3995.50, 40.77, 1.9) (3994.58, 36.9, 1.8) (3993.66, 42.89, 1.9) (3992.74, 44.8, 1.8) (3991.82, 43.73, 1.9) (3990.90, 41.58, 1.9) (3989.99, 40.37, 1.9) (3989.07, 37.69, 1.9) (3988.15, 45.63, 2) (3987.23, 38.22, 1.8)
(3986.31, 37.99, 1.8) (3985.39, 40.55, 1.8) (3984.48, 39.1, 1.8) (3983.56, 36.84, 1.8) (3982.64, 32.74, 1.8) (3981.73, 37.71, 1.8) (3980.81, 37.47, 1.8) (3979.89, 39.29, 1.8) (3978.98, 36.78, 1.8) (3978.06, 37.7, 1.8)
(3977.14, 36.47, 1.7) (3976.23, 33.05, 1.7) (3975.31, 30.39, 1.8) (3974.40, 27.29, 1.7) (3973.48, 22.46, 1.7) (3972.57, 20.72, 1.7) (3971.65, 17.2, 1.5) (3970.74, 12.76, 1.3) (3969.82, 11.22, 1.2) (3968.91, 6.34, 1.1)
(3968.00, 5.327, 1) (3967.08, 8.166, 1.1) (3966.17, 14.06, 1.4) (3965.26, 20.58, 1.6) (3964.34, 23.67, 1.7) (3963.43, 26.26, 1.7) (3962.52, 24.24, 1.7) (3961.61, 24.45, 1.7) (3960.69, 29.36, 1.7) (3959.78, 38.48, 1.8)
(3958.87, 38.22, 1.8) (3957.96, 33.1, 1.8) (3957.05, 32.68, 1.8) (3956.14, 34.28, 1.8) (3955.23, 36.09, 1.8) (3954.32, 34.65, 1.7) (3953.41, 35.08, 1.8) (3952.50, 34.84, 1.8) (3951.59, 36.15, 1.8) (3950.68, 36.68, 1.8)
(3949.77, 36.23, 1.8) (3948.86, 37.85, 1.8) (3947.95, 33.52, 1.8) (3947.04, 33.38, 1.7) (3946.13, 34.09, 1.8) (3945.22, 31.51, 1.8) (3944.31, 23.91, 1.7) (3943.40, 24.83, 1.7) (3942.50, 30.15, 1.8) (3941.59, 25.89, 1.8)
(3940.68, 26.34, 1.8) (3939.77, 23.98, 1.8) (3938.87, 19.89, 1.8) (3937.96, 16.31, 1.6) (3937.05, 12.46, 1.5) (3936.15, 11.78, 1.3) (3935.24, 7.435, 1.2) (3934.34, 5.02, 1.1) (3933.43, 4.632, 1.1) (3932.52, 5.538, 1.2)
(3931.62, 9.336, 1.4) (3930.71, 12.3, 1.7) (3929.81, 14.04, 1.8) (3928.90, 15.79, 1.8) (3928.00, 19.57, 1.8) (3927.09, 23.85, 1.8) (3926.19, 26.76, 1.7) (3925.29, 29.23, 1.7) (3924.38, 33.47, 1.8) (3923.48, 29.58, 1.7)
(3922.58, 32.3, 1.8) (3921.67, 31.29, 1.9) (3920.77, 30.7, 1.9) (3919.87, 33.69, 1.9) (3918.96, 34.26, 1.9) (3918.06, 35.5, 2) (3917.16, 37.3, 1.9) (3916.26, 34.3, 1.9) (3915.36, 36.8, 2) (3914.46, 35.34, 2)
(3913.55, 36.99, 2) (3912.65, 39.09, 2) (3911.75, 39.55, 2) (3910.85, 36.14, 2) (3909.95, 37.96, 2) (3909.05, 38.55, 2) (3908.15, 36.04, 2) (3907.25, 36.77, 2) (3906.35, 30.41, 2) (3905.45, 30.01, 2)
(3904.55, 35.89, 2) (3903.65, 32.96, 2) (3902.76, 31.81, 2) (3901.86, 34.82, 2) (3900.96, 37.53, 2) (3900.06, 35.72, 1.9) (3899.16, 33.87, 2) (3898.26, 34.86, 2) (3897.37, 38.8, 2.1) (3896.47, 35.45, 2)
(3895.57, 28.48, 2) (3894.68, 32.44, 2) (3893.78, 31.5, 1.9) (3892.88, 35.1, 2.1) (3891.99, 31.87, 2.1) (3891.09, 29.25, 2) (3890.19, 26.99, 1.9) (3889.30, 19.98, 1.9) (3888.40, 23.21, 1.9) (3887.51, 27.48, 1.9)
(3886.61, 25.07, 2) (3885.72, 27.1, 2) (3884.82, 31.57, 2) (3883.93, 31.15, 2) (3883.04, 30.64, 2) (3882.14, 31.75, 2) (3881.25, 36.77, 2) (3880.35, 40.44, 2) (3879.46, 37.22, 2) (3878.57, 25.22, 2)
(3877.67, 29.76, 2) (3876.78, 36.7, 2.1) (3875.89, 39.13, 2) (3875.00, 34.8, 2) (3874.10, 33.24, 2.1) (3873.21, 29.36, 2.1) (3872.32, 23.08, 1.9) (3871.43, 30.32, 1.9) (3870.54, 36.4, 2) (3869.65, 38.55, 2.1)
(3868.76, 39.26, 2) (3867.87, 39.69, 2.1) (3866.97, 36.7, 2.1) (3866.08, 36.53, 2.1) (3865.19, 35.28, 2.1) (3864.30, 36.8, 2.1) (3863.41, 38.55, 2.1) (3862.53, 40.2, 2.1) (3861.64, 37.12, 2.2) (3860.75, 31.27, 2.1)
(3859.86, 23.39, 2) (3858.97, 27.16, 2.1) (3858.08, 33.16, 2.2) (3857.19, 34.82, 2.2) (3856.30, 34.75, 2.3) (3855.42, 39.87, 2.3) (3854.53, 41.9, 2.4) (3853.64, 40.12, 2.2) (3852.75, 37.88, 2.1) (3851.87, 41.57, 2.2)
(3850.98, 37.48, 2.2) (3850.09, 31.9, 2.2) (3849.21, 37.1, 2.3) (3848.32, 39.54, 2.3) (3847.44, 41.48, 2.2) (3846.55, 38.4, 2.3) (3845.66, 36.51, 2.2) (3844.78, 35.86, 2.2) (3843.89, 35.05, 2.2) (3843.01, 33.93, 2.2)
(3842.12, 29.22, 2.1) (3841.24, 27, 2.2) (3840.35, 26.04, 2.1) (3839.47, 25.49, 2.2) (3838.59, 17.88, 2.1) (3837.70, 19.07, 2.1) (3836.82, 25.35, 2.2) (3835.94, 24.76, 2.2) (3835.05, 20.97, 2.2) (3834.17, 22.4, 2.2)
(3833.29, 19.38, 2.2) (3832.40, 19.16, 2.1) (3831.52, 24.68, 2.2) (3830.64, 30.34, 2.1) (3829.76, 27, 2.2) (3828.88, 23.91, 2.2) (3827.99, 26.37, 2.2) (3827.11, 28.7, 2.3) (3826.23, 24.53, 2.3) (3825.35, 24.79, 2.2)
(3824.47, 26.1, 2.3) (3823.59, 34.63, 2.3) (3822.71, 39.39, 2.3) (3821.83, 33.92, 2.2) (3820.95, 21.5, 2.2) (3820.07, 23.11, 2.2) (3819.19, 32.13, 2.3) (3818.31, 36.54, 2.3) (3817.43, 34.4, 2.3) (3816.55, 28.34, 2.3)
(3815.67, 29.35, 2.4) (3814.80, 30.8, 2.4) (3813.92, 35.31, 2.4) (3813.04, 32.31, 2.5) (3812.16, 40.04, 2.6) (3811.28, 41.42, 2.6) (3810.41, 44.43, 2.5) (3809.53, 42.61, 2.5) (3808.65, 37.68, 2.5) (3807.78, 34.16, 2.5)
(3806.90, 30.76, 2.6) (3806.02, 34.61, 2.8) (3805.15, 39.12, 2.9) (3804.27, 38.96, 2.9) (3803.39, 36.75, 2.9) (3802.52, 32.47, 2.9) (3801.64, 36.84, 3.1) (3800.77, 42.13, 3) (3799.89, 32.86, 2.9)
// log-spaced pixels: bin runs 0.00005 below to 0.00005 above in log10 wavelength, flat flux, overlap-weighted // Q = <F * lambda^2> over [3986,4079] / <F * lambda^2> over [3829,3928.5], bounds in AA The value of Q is 1.37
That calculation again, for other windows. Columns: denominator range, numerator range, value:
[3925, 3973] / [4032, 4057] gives 1.84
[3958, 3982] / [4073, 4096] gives 1.77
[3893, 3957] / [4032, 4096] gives 1.52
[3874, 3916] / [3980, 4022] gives 1.29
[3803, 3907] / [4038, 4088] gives 1.42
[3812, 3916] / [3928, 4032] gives 1.07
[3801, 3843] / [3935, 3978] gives 0.92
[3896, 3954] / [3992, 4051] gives 1.49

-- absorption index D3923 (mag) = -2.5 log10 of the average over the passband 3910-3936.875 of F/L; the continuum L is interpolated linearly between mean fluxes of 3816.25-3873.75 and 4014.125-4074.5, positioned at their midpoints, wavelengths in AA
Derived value 0.34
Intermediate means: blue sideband 31.5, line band 25.6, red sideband 41.1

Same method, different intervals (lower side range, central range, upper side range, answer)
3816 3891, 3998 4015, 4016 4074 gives -0.07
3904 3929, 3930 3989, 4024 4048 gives 0.31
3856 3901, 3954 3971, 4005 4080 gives 0.47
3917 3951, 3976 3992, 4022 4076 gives -0.21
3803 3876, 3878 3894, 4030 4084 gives 0.14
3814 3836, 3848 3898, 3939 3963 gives -0.15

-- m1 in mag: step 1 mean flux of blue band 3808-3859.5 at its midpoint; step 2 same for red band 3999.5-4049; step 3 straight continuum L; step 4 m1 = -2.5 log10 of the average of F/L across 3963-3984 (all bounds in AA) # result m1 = 0.47 mag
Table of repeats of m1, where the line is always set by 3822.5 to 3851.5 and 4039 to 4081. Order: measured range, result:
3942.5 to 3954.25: 0.06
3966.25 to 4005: 0.10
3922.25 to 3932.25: 0.46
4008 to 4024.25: -0.10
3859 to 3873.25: -0.13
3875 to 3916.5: -0.04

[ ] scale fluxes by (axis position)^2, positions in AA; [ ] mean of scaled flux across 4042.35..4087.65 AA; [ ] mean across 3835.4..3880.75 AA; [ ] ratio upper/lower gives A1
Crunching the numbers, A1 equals 1.4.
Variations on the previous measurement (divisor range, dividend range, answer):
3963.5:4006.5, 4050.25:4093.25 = 1.31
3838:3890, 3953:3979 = 0.81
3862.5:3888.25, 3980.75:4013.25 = 1.29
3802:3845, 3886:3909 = 1.10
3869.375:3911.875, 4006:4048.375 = 1.34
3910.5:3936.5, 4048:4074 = 1.75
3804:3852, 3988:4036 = 1.45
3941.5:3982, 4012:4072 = 1.50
